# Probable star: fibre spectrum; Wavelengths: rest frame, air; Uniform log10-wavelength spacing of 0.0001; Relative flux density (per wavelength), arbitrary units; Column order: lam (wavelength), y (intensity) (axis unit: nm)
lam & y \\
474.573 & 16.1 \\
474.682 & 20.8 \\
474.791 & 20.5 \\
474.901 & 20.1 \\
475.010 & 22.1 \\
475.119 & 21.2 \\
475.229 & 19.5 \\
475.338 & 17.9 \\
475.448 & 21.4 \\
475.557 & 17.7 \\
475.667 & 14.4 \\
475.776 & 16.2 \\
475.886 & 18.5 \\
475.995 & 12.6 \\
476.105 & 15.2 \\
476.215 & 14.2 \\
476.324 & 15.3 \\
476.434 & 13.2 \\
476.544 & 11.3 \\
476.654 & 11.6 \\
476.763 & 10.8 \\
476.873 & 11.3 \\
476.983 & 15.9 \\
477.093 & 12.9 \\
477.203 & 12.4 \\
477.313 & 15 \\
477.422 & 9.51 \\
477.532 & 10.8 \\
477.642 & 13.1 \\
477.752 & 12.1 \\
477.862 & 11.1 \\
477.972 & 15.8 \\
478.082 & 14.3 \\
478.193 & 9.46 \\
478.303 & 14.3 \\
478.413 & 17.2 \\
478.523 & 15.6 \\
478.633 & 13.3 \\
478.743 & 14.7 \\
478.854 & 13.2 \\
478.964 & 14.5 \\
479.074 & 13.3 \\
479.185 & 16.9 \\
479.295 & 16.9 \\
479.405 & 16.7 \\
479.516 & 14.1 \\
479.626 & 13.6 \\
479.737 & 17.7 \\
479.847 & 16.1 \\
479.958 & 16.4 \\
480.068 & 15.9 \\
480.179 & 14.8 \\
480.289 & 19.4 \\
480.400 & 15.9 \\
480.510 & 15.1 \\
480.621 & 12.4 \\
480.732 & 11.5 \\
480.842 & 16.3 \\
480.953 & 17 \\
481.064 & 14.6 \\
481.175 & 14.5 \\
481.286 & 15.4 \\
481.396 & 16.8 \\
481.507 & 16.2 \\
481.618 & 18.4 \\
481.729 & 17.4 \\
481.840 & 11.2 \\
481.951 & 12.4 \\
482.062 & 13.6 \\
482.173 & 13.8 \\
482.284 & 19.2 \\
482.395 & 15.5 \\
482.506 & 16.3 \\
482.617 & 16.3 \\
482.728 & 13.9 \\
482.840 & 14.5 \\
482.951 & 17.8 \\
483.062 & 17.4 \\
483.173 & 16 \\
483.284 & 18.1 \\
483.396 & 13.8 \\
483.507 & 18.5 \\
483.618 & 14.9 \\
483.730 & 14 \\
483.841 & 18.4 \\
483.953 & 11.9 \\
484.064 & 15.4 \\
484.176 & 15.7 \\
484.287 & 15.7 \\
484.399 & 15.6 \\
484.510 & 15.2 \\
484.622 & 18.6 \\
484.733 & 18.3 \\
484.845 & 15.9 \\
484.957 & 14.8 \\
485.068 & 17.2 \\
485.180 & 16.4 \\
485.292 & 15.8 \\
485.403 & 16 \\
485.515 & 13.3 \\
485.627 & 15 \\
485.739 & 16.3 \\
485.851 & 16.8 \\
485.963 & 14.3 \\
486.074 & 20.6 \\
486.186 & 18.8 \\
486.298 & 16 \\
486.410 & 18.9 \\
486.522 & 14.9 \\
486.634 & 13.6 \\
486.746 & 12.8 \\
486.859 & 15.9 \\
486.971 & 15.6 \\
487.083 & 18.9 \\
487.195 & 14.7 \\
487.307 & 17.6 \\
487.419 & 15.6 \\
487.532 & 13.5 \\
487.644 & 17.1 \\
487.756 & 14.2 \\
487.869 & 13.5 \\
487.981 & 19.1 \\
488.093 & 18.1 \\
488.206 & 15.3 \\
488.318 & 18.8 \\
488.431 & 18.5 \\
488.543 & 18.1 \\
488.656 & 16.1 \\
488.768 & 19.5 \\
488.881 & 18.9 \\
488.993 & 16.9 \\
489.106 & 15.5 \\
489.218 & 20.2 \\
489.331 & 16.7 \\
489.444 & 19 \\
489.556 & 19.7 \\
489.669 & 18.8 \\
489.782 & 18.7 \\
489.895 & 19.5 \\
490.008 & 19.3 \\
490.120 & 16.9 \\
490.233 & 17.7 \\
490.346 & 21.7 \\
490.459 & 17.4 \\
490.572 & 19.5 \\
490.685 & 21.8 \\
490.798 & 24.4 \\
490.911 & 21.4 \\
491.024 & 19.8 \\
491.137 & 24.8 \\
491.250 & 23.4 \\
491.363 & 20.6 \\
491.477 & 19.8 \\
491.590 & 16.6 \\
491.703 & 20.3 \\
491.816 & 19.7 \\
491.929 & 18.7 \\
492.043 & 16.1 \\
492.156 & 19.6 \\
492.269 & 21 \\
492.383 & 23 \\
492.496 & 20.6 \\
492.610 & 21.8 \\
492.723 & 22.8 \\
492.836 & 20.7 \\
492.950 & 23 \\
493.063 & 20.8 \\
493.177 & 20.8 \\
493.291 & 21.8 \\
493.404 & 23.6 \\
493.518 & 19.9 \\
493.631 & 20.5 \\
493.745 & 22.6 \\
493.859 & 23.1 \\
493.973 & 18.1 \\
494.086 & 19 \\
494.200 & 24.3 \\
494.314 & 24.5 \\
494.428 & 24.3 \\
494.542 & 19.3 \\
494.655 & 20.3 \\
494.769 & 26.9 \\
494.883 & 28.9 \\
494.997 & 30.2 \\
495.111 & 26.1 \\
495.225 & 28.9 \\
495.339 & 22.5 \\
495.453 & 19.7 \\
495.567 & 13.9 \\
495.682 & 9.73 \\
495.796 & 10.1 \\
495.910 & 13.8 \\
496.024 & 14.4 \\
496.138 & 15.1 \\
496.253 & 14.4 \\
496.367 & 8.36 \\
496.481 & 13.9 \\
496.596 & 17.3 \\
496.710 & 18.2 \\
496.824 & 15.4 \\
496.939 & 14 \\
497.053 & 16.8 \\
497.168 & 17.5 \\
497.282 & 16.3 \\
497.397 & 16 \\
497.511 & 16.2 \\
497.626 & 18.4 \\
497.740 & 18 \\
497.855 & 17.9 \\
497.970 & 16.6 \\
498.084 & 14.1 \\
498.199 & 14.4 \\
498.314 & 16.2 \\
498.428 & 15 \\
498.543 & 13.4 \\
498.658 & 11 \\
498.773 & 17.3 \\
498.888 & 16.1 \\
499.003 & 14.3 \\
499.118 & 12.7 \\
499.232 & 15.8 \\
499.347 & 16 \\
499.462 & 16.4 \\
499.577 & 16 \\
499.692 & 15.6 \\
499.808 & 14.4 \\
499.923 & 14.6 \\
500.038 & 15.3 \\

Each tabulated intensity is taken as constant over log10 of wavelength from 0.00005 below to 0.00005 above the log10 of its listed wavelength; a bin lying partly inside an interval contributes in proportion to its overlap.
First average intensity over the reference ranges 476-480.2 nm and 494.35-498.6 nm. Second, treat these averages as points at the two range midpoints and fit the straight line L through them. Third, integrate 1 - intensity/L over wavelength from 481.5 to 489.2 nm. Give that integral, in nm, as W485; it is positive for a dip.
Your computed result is -0.37 nm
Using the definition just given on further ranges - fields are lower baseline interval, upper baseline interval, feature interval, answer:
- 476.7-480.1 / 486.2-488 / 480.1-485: -0.27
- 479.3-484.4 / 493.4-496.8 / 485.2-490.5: 0.12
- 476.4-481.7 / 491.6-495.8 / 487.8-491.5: 0.08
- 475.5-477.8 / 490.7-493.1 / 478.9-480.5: -0.09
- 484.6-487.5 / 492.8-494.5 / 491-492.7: 0.00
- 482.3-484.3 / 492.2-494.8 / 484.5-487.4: 0.19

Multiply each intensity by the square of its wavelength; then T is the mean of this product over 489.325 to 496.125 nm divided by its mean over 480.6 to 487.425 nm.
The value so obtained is 1.3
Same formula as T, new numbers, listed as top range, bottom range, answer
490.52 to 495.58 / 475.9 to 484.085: 1.57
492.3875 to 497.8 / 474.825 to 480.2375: 1.40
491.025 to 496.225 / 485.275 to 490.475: 1.25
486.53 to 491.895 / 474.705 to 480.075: 1.27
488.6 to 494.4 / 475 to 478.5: 1.48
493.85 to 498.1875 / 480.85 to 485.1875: 1.23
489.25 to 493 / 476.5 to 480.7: 1.51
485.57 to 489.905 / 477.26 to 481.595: 1.19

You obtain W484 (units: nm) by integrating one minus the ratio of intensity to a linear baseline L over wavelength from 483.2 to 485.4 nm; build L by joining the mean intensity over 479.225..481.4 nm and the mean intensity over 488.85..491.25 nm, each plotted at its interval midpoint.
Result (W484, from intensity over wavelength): 0.15 nm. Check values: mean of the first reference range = 15.5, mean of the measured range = 16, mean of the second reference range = 19.6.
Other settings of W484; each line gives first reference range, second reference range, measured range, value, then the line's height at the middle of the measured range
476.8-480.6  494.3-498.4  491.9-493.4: -0.330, 17.2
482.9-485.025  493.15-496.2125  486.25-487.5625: 0.127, 17.4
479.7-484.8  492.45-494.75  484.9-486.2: 0.095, 17.5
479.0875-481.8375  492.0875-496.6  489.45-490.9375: -0.063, 18.9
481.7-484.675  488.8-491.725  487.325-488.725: 0.135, 18.3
